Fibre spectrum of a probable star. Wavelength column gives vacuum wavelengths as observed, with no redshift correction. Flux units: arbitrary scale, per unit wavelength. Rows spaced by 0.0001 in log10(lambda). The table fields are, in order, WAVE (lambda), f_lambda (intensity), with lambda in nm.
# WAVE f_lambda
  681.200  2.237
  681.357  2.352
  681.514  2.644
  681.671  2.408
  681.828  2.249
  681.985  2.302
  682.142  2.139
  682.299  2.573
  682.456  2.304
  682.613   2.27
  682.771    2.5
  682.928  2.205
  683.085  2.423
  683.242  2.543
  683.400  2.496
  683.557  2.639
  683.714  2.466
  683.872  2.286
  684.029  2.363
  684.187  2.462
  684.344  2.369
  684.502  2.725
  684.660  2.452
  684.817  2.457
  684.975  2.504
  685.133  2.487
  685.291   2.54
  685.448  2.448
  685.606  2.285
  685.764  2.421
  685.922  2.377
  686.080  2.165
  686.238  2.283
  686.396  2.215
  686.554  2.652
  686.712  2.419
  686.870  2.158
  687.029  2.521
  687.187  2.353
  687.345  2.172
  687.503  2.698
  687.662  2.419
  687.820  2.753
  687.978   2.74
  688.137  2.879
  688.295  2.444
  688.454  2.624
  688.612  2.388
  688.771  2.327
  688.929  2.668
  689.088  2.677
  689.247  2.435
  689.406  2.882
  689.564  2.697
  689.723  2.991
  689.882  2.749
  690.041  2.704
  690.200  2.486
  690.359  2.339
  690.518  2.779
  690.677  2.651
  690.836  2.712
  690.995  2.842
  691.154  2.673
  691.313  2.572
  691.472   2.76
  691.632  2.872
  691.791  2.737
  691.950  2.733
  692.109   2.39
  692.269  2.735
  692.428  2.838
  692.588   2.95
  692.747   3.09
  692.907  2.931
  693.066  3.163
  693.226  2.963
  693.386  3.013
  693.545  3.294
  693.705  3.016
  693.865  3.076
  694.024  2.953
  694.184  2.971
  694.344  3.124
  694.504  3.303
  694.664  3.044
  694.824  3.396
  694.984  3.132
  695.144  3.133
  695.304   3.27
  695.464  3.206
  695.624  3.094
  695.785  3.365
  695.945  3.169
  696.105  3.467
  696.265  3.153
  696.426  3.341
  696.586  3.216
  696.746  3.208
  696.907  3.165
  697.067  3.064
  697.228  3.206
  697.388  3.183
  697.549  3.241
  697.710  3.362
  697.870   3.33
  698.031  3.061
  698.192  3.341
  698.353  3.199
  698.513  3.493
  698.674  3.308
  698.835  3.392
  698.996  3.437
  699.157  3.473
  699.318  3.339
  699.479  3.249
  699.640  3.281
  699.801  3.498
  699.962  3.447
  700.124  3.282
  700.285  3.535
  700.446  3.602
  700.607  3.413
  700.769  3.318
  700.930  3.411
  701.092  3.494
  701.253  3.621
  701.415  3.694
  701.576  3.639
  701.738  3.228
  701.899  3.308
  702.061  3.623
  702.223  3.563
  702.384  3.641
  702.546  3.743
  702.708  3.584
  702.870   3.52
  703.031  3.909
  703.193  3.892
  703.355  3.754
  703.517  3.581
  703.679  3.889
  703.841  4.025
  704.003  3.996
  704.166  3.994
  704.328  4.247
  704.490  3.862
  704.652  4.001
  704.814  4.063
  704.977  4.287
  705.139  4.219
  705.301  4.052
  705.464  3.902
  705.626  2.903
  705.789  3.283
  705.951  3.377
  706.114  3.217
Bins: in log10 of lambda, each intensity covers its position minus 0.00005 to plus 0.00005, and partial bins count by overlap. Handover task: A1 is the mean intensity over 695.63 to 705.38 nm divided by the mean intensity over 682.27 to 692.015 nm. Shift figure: 1.4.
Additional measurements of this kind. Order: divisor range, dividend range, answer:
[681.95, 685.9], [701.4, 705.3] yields 1.57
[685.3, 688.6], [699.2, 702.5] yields 1.41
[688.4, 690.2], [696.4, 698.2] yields 1.22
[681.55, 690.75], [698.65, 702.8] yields 1.40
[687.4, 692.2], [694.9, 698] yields 1.22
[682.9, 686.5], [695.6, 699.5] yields 1.35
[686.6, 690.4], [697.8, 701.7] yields 1.33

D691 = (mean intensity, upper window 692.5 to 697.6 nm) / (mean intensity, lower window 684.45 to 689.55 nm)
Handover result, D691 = 1.3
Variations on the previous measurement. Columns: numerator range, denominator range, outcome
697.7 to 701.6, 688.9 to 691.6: 1.27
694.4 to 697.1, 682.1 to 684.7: 1.33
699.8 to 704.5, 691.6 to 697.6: 1.18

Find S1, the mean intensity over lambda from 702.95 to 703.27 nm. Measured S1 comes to 3.91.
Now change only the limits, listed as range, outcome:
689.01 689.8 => 2.74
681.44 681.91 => 2.43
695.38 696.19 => 3.26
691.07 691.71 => 2.72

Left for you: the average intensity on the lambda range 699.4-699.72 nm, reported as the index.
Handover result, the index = 3.27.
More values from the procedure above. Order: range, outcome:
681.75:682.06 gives 2.28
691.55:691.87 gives 2.8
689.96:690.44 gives 2.51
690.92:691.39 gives 2.7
